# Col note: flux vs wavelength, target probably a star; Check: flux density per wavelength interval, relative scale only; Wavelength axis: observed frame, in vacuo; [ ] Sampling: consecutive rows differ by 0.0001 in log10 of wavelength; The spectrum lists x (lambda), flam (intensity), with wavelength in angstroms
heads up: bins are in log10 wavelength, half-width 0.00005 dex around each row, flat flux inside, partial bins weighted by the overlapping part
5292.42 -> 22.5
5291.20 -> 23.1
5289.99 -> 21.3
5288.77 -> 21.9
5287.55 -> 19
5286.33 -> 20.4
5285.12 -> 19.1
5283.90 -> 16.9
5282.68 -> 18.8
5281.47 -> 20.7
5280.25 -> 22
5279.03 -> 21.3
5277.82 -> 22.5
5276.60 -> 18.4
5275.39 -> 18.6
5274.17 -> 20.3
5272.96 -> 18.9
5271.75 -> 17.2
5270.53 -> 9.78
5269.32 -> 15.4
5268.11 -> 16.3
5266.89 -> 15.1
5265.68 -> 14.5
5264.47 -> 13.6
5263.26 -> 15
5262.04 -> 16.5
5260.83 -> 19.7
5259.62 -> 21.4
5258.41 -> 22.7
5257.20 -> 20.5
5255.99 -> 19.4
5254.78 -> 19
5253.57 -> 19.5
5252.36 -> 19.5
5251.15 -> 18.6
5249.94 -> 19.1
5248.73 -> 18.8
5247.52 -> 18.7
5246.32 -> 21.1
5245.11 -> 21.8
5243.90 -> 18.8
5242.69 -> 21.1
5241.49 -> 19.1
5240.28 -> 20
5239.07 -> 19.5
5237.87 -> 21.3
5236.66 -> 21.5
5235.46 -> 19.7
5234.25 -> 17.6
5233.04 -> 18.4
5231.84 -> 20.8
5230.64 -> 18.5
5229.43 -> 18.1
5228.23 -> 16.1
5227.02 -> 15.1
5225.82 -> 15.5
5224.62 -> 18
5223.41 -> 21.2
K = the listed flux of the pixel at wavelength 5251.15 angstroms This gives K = 18.6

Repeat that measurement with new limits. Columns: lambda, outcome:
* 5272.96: 18.9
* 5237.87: 21.3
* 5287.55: 19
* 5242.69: 21.1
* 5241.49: 19.1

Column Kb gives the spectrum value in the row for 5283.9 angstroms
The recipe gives 16.9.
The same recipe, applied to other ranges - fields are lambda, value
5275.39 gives 18.6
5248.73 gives 18.8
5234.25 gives 17.6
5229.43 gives 18.1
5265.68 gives 14.5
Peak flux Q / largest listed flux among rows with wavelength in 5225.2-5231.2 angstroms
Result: 18.5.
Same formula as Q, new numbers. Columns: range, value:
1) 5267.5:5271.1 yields 16.3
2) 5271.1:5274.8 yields 20.3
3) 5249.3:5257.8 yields 20.5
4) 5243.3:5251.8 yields 21.8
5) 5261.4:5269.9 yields 16.5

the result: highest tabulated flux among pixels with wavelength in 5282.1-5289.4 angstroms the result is 21.9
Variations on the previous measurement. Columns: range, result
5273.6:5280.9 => 22.5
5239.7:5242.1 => 20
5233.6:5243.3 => 21.5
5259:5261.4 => 21.4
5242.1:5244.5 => 21.1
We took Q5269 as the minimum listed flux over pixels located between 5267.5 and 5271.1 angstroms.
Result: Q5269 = 9.78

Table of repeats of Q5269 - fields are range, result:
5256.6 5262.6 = 16.5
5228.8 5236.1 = 17.6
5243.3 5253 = 18.6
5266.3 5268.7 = 15.1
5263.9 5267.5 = 13.6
